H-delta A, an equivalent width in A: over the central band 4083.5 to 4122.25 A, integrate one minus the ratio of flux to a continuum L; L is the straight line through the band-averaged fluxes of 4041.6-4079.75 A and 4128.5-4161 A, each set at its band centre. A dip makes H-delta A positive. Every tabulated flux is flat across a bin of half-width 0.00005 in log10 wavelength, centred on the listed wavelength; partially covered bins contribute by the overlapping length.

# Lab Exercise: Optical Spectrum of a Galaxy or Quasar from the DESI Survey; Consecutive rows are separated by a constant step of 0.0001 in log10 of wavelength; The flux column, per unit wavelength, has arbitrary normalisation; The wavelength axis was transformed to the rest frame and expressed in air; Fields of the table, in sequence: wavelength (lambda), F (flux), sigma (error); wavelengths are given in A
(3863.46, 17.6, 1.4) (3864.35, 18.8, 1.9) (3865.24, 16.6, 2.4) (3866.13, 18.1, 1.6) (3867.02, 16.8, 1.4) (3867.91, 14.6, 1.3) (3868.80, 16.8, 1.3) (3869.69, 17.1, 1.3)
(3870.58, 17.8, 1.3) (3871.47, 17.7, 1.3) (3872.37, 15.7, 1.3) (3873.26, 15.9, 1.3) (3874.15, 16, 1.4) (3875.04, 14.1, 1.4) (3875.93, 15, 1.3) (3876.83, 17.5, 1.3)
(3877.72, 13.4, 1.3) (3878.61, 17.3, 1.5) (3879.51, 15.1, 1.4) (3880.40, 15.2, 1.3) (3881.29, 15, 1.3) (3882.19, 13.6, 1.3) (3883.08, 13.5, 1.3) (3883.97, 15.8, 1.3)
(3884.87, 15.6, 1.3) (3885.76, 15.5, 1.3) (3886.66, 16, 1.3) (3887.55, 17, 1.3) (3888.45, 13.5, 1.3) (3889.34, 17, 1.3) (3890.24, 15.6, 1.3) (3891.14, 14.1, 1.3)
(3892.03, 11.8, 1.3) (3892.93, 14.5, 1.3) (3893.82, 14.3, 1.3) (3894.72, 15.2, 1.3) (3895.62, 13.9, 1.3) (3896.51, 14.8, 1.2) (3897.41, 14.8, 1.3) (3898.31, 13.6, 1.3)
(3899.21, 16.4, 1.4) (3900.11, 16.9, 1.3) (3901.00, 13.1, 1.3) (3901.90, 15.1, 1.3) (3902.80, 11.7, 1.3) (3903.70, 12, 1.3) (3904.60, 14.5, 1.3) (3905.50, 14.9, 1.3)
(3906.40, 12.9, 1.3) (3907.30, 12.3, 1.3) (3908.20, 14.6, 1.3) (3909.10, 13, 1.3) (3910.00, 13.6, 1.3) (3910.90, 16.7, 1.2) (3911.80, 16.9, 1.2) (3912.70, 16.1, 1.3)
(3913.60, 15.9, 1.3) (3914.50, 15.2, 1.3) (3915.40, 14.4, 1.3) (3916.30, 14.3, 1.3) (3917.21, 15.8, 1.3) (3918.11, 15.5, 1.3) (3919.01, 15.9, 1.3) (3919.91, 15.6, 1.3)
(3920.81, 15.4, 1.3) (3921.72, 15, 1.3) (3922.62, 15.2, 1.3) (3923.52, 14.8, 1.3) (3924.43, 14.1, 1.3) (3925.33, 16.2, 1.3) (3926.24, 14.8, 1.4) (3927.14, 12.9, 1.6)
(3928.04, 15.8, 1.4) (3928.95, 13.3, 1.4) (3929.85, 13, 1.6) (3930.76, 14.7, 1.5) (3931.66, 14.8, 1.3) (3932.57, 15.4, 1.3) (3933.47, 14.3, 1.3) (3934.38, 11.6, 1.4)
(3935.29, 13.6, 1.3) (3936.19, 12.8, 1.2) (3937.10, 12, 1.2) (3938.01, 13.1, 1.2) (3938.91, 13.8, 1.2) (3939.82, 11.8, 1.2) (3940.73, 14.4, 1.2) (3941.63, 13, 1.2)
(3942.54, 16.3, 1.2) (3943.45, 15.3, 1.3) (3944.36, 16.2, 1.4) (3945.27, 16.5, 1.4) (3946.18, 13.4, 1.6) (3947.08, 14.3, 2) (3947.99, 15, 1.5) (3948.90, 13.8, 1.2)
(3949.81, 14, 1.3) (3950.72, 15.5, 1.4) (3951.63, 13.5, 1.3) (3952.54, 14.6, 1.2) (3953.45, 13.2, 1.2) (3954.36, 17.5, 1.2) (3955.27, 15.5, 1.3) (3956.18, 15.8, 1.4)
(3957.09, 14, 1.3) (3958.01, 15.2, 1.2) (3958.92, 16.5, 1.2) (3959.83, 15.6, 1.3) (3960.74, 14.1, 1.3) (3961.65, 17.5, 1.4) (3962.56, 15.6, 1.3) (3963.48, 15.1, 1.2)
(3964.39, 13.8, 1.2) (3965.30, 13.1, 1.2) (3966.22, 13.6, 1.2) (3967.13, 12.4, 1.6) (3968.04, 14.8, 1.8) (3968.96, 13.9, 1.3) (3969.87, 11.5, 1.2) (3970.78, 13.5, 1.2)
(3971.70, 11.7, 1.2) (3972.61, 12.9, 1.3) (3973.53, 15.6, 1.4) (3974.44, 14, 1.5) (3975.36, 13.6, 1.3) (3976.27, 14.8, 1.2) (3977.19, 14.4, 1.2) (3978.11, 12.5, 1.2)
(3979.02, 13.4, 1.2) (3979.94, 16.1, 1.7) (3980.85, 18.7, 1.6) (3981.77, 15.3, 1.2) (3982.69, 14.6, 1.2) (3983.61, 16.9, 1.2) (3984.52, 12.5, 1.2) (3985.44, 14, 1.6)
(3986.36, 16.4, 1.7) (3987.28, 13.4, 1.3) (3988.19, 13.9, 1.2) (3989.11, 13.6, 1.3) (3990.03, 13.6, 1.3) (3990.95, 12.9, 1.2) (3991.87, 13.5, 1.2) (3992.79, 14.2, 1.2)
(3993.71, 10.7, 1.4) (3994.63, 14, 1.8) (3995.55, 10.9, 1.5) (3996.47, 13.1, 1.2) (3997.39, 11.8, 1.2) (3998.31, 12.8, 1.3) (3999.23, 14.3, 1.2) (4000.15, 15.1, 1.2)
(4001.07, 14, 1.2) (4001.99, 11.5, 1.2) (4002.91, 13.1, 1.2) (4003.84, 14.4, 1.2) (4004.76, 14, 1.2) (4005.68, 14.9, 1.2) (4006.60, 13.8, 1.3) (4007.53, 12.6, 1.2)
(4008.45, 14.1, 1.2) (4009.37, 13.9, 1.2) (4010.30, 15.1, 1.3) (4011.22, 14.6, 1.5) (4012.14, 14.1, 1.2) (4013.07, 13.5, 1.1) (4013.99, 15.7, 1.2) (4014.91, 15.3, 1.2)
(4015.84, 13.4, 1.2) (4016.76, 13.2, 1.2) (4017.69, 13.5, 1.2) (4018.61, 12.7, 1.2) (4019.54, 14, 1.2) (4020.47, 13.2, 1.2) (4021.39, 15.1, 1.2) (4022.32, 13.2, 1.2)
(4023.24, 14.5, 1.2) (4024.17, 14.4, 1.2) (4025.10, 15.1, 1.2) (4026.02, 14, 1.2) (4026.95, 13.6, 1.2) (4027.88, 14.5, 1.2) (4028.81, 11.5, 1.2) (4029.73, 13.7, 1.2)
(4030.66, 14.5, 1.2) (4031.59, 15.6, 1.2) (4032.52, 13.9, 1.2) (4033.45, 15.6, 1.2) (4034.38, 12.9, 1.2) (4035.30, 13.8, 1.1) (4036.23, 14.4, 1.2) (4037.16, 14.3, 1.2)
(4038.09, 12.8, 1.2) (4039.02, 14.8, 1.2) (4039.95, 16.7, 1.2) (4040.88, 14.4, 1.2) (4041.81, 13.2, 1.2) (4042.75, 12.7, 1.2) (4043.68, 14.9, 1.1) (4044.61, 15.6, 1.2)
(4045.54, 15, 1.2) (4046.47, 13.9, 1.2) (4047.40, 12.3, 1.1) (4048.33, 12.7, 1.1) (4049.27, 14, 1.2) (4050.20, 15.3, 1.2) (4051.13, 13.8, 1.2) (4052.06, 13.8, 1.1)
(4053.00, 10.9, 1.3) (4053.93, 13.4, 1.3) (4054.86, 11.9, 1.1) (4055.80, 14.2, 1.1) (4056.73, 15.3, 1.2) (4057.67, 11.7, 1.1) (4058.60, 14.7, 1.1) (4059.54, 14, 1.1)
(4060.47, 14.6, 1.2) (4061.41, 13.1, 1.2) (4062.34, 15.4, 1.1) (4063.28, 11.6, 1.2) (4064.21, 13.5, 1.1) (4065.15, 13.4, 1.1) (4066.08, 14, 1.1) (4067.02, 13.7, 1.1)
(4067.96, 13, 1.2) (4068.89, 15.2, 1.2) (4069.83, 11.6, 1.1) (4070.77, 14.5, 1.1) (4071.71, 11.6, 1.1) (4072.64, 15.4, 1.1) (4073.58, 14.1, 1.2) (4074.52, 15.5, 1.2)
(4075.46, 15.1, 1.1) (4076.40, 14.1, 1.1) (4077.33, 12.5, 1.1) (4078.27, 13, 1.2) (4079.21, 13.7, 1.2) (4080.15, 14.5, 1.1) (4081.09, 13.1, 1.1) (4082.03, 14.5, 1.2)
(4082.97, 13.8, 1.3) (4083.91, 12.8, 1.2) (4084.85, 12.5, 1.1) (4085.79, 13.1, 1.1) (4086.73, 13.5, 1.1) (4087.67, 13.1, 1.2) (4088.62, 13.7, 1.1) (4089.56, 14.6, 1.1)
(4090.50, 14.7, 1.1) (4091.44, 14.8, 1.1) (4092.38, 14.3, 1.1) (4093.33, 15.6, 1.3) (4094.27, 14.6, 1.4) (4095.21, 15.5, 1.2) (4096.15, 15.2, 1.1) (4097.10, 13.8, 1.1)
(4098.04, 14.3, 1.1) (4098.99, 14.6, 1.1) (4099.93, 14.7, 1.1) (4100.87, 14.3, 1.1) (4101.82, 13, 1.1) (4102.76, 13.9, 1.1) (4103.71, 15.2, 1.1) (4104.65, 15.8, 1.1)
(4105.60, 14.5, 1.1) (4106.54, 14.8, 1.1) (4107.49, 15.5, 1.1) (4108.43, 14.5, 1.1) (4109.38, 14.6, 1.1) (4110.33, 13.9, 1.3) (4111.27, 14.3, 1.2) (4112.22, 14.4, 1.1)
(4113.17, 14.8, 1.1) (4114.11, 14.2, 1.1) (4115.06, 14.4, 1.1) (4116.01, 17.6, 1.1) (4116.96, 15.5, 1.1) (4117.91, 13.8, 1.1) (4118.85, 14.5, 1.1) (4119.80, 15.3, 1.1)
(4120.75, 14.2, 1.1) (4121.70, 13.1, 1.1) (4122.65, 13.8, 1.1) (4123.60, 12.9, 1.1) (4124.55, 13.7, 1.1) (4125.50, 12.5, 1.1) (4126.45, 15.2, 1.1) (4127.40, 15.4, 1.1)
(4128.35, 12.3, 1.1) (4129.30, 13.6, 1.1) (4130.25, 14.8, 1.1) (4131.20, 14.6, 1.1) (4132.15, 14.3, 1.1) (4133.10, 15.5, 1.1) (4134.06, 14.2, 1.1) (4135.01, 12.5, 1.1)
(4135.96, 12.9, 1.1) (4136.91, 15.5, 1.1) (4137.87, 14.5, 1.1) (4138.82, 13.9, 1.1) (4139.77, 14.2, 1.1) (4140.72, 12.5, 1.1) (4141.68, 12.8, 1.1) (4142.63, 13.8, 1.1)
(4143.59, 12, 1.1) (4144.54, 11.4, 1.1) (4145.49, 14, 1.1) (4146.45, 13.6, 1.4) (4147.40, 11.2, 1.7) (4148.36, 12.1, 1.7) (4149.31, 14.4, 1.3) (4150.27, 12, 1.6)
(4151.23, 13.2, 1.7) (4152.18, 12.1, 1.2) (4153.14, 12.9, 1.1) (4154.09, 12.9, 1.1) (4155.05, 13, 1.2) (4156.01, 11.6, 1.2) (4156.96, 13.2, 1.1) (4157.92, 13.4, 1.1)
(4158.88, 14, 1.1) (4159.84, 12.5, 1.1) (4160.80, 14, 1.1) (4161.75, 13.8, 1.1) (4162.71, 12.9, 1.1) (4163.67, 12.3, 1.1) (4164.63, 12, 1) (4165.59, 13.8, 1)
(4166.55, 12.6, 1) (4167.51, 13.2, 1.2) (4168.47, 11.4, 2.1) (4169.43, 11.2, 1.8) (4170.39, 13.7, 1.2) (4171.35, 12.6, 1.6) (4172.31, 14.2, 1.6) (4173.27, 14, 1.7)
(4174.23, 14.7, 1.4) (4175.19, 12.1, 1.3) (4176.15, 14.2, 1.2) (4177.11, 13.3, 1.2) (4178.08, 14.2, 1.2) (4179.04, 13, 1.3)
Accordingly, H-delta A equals -2.6 A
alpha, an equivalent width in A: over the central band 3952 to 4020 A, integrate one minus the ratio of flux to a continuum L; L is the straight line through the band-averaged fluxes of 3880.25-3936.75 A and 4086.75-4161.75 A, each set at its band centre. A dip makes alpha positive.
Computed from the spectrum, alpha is 1.3 A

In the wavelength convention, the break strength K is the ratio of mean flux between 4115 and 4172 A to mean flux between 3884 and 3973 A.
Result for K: 0.93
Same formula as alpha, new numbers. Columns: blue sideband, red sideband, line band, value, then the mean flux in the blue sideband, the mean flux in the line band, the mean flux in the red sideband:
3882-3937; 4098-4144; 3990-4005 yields 1.3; 14.6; 13.1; 14.2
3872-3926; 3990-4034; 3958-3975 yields 0.0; 14.9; 14.2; 13.8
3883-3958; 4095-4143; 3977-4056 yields 2.8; 14.6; 13.9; 14.3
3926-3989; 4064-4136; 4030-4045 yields -0.1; 14.4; 14.4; 14.2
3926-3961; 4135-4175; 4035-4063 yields -0.4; 14.4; 13.9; 13.1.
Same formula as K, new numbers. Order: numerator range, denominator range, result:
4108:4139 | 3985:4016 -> 1.04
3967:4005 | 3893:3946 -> 0.95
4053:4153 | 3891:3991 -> 0.96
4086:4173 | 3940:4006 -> 0.97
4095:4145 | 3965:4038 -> 1.02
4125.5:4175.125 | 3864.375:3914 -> 0.88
